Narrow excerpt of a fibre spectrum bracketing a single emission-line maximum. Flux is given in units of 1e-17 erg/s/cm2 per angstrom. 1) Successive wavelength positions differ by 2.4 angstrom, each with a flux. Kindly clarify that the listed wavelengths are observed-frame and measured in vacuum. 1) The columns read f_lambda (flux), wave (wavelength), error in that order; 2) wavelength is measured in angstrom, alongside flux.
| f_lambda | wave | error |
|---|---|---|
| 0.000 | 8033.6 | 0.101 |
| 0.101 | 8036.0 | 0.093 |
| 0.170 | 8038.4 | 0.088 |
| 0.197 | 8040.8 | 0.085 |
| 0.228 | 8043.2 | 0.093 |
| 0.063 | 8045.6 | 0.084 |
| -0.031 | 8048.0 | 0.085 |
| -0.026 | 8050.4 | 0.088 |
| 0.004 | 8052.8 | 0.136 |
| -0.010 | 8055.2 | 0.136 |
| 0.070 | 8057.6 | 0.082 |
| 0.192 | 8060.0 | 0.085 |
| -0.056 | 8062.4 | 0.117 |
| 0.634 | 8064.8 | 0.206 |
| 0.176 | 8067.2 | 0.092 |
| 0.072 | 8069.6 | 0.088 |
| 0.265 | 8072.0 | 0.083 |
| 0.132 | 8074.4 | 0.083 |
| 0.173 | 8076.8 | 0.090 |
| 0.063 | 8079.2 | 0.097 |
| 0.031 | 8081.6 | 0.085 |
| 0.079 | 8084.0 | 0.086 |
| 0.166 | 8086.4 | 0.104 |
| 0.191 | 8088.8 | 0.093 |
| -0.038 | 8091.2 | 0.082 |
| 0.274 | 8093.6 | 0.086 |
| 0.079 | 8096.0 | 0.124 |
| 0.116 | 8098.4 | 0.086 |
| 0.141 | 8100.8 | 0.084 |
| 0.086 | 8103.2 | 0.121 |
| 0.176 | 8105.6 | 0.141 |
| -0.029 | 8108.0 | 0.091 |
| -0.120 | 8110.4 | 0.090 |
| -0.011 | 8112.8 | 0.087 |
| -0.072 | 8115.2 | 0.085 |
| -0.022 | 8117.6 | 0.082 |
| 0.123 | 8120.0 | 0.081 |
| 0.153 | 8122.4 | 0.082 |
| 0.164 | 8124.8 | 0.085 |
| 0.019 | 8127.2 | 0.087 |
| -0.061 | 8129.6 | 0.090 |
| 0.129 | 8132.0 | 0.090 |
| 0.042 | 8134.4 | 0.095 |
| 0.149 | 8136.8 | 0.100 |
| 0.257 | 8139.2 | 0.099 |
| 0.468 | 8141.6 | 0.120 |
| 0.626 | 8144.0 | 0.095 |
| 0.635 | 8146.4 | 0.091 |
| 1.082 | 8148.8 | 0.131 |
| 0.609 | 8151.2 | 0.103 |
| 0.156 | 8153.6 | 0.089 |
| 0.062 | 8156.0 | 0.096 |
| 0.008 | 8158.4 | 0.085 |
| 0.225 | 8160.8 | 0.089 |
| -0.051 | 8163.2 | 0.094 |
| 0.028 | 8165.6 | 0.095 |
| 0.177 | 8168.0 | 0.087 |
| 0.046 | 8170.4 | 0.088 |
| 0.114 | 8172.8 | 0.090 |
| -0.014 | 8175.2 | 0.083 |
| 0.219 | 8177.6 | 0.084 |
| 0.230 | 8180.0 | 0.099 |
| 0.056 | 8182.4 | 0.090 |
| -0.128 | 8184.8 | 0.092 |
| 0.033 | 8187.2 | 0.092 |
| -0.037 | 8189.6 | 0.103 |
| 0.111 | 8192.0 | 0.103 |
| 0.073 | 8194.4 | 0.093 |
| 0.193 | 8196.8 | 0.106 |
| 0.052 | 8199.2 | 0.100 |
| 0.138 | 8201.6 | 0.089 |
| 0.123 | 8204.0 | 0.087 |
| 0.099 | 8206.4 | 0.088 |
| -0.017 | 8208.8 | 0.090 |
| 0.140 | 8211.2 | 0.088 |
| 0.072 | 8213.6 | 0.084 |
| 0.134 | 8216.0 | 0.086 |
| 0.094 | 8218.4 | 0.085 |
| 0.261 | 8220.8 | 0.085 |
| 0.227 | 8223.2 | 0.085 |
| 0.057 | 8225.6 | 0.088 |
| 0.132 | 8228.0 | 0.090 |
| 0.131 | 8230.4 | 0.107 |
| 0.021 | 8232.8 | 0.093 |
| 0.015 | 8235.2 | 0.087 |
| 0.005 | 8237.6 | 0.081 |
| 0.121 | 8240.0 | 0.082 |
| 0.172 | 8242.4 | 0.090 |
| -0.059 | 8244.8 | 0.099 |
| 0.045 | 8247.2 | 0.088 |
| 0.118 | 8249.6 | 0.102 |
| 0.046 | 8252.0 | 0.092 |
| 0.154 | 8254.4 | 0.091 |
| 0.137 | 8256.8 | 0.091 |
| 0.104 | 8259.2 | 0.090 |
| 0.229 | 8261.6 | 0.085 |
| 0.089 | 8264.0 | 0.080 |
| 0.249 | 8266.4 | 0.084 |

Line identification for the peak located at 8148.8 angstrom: [O II] 3727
